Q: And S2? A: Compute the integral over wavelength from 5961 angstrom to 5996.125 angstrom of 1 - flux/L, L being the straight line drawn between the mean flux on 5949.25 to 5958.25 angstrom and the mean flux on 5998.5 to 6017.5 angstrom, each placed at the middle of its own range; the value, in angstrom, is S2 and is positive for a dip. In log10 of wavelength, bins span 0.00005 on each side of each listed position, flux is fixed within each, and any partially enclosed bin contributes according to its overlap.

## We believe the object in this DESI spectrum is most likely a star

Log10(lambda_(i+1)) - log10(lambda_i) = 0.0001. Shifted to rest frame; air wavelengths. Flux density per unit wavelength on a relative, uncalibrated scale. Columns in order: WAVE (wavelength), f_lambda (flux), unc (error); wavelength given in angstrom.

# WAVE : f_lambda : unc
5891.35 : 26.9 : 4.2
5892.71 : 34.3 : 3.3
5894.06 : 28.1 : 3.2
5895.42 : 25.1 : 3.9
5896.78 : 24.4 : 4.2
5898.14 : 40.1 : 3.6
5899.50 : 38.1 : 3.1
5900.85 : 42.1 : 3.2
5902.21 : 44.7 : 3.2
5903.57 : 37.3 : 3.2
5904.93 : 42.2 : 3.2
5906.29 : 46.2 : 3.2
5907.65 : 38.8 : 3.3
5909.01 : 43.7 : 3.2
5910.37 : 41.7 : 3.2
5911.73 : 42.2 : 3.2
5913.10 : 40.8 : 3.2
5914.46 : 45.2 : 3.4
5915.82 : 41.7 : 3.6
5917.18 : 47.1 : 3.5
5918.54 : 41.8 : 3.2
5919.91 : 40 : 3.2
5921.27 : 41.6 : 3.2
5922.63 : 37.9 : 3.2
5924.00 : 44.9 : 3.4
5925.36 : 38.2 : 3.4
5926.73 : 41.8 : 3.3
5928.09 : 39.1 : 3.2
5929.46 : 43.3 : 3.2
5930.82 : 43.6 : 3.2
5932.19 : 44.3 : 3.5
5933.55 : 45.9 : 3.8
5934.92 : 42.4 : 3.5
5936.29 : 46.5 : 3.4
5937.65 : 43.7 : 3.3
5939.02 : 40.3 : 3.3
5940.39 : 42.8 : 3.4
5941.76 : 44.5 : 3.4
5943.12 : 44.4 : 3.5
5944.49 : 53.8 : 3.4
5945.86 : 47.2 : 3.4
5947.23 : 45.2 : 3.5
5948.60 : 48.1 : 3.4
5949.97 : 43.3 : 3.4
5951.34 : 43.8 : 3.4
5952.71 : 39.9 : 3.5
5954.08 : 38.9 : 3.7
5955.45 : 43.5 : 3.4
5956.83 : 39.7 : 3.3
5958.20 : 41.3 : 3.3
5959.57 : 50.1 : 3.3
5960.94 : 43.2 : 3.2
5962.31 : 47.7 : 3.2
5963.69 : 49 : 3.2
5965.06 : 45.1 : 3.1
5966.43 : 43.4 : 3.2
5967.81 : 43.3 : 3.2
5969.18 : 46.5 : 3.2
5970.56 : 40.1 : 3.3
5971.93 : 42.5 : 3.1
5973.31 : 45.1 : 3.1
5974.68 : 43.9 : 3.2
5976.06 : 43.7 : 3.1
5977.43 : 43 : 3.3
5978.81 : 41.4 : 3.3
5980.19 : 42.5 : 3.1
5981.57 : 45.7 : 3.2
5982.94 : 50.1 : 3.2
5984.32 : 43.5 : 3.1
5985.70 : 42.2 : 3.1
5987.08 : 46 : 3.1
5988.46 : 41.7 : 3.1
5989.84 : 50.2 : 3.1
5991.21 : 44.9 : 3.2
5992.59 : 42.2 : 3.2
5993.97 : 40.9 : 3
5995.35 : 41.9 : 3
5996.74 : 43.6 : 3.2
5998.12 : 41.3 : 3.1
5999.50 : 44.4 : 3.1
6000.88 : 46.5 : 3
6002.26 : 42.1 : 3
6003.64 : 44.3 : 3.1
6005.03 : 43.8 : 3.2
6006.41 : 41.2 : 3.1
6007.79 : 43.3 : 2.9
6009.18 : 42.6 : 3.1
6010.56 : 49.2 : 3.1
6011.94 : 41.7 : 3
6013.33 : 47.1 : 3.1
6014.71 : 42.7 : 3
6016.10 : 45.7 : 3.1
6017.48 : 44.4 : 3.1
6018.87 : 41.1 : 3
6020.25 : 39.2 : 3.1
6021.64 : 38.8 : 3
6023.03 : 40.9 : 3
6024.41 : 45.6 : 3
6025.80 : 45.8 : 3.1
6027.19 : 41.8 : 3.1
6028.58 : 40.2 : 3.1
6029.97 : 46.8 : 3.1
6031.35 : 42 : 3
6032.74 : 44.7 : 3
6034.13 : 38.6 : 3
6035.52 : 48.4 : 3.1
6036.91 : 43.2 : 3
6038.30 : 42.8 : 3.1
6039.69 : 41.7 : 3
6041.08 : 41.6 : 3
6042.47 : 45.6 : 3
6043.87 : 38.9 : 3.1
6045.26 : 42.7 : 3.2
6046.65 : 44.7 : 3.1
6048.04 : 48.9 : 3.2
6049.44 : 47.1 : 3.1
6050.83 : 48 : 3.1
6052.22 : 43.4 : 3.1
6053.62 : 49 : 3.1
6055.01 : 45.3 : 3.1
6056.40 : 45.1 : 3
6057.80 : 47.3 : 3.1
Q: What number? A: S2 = -1.3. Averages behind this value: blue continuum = 41.5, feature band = 44.2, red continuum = 44.2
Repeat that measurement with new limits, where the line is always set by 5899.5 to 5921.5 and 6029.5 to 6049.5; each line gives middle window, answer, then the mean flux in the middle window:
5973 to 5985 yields -0.4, 44.3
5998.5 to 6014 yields -0.3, 44.1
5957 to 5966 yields -0.6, 45.7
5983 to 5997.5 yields -0.3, 44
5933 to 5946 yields -0.8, 45.1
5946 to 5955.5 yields -0.2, 43.5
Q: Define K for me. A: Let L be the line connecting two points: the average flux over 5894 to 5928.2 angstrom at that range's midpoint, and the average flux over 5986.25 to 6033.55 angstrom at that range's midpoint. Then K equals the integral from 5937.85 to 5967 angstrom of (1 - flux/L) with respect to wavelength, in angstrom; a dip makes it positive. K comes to -2.1 angstrom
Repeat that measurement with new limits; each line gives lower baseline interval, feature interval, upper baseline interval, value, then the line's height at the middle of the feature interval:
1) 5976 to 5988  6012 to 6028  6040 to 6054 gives 0.6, 44.5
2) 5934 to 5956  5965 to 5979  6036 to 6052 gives 0.3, 44.3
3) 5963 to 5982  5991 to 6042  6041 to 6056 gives 1.7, 44.6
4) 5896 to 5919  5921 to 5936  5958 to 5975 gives 0.1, 42.4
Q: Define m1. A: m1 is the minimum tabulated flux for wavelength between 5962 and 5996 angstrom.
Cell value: 40.1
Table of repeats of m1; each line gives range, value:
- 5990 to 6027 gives 38.8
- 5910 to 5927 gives 37.9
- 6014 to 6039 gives 38.6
